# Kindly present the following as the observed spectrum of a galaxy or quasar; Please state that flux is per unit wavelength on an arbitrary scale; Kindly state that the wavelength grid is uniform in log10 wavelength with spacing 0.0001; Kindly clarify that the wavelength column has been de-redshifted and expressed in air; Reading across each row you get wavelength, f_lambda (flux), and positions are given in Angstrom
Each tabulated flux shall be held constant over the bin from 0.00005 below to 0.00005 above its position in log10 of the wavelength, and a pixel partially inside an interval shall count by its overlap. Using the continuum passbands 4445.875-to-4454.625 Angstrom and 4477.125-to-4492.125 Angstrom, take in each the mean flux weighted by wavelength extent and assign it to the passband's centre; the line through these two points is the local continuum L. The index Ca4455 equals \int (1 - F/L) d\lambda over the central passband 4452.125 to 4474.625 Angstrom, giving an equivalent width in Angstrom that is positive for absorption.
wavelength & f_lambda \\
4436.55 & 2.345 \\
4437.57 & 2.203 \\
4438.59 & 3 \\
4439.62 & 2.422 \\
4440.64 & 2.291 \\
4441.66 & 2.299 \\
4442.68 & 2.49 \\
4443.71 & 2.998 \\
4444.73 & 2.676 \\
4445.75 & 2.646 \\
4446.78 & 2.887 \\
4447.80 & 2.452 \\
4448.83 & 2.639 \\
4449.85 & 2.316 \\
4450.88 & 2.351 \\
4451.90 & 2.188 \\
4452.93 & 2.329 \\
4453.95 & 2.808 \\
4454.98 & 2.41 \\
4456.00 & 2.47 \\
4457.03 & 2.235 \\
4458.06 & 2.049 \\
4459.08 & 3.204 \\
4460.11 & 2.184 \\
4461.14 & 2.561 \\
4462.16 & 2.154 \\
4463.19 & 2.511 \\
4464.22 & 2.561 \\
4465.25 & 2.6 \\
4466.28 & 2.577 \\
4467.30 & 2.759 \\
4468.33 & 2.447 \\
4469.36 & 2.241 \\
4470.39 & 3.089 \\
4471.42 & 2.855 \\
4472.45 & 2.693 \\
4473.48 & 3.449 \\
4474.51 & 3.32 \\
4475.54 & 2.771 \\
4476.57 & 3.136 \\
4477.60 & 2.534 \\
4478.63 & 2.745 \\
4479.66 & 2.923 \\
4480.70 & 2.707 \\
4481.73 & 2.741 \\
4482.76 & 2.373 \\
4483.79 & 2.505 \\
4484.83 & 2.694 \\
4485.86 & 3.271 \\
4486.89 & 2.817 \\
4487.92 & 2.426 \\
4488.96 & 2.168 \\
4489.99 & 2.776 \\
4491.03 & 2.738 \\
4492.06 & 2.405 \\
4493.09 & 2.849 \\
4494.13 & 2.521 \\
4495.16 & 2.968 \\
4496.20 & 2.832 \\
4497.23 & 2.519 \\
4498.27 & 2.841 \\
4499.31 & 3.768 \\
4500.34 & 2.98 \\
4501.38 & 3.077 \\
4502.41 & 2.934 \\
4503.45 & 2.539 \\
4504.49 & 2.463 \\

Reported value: -0.29 Angstrom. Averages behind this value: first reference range 2.5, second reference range 2.66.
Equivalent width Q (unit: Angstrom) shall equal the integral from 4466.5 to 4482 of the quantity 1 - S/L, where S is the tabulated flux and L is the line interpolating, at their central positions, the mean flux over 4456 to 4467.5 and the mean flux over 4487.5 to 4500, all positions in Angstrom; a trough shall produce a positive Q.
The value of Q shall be -1.4 Angstrom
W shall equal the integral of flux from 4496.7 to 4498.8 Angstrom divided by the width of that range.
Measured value 2.68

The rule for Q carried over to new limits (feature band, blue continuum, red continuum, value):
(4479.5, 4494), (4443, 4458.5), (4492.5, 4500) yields 0.78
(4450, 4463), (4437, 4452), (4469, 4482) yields 1.23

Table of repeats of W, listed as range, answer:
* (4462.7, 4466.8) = 2.56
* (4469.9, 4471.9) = 2.97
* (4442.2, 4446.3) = 2.7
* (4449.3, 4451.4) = 2.34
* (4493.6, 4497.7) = 2.71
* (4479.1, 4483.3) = 2.68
